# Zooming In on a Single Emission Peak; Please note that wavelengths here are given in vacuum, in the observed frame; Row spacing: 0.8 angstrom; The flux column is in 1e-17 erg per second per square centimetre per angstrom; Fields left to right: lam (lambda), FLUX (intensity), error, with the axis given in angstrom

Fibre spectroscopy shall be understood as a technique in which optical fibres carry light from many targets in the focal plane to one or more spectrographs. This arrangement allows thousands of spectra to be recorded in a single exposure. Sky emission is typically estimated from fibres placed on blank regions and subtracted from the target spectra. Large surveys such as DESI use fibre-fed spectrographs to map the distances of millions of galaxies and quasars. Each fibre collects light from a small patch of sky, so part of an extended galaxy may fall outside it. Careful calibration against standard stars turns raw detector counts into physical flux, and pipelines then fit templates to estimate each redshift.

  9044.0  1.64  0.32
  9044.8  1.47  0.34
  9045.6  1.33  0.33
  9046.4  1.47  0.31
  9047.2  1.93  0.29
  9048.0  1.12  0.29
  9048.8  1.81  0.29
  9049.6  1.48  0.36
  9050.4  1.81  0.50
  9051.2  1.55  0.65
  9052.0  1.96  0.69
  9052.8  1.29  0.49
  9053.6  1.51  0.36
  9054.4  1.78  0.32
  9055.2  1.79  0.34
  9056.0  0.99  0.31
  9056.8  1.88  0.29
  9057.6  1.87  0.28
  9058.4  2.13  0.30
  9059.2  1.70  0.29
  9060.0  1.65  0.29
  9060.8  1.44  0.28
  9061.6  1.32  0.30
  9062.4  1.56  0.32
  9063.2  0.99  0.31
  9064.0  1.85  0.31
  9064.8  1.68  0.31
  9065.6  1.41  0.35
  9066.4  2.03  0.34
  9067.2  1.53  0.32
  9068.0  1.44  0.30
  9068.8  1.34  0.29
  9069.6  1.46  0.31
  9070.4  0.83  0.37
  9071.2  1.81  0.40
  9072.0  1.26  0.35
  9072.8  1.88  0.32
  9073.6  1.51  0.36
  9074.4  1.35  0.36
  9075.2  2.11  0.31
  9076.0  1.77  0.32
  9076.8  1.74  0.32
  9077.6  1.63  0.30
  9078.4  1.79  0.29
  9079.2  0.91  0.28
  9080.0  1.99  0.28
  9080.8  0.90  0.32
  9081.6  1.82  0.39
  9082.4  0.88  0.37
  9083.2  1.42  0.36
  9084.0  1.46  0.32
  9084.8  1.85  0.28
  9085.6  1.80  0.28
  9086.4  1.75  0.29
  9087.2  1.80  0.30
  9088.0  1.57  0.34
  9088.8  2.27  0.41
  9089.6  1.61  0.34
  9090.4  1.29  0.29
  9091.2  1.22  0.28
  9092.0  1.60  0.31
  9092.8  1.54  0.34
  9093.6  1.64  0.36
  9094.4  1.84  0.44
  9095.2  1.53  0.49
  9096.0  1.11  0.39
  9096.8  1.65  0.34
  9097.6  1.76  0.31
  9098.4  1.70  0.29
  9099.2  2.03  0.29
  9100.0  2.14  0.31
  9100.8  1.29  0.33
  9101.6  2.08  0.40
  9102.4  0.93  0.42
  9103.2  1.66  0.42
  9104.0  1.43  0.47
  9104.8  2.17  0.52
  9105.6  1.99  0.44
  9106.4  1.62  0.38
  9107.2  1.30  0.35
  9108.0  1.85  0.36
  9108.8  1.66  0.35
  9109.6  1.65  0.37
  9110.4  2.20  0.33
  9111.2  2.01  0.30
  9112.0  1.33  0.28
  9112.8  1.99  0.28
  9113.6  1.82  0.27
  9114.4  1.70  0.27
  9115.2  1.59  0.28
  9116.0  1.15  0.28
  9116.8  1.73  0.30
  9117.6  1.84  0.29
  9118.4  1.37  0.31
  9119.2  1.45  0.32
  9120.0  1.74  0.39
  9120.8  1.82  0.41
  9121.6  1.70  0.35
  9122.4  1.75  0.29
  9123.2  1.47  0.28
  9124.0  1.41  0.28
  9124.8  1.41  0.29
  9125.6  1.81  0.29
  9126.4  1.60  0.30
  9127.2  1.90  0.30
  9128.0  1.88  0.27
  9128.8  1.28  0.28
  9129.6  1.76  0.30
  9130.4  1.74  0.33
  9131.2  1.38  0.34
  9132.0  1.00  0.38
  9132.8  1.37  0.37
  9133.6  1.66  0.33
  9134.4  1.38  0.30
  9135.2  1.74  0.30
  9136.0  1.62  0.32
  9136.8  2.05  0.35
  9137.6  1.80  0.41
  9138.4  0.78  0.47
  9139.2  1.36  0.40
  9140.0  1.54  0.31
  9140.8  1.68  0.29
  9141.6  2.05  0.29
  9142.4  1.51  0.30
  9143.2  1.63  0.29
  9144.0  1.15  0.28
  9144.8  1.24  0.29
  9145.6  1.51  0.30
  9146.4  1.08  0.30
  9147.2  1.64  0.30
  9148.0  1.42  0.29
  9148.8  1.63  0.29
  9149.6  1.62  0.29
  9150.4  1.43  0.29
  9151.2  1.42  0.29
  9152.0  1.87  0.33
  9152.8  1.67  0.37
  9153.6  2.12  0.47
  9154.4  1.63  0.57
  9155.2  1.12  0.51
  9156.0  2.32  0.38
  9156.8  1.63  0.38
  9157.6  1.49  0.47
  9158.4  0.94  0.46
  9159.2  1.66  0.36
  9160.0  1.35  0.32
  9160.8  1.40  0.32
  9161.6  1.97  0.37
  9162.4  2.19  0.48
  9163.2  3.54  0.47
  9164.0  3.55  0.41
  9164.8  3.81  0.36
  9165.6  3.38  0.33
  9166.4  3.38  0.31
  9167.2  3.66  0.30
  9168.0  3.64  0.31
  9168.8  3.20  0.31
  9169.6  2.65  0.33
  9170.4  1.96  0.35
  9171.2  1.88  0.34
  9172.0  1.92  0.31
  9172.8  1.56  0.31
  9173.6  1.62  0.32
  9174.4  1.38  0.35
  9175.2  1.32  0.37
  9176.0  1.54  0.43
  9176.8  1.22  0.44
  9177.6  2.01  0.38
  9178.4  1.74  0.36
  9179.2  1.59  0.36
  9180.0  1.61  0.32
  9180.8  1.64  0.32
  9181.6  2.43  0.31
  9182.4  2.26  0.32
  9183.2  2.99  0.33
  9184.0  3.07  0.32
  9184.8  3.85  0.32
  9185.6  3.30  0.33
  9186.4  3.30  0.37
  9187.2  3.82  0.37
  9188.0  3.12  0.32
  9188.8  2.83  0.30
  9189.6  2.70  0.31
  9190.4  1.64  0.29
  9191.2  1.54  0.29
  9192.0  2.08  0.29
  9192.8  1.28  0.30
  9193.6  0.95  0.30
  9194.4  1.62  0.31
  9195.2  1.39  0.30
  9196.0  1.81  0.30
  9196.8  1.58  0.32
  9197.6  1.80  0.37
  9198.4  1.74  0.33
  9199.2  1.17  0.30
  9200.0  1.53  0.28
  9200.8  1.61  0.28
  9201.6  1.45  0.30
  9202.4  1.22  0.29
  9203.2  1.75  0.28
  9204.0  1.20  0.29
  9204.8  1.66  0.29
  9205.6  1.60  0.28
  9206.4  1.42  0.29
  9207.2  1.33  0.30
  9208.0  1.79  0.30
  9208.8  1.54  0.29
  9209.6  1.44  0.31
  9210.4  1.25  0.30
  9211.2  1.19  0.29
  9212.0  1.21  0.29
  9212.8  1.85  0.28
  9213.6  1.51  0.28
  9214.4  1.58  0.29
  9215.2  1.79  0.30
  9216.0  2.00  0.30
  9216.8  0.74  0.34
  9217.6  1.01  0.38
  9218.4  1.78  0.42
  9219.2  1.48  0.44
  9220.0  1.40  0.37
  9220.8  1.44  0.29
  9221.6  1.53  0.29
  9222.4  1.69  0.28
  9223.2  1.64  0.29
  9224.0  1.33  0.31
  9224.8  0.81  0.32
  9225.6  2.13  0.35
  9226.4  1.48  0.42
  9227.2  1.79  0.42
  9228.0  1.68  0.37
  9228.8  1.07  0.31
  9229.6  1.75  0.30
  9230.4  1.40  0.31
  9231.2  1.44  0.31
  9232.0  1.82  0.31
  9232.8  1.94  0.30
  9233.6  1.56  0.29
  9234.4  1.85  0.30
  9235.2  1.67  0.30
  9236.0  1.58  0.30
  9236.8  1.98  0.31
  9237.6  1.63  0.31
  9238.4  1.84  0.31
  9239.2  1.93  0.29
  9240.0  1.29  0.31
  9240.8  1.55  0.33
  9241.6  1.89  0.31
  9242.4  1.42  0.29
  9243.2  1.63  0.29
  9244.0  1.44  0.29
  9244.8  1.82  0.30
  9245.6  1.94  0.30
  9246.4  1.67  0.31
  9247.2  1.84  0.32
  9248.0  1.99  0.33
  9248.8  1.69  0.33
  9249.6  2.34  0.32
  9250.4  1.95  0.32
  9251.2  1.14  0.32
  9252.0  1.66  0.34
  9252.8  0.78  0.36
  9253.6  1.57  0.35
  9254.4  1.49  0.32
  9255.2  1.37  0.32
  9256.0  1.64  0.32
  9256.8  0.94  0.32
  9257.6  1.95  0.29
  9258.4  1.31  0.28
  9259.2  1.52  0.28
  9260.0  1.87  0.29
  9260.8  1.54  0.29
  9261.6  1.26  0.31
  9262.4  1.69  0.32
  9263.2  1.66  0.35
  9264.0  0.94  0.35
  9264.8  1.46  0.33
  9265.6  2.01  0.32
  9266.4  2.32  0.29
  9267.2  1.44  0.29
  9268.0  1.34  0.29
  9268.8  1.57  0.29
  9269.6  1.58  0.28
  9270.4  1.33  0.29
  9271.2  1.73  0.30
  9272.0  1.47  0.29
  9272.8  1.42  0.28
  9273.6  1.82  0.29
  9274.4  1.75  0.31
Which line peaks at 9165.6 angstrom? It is [S II] 6716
